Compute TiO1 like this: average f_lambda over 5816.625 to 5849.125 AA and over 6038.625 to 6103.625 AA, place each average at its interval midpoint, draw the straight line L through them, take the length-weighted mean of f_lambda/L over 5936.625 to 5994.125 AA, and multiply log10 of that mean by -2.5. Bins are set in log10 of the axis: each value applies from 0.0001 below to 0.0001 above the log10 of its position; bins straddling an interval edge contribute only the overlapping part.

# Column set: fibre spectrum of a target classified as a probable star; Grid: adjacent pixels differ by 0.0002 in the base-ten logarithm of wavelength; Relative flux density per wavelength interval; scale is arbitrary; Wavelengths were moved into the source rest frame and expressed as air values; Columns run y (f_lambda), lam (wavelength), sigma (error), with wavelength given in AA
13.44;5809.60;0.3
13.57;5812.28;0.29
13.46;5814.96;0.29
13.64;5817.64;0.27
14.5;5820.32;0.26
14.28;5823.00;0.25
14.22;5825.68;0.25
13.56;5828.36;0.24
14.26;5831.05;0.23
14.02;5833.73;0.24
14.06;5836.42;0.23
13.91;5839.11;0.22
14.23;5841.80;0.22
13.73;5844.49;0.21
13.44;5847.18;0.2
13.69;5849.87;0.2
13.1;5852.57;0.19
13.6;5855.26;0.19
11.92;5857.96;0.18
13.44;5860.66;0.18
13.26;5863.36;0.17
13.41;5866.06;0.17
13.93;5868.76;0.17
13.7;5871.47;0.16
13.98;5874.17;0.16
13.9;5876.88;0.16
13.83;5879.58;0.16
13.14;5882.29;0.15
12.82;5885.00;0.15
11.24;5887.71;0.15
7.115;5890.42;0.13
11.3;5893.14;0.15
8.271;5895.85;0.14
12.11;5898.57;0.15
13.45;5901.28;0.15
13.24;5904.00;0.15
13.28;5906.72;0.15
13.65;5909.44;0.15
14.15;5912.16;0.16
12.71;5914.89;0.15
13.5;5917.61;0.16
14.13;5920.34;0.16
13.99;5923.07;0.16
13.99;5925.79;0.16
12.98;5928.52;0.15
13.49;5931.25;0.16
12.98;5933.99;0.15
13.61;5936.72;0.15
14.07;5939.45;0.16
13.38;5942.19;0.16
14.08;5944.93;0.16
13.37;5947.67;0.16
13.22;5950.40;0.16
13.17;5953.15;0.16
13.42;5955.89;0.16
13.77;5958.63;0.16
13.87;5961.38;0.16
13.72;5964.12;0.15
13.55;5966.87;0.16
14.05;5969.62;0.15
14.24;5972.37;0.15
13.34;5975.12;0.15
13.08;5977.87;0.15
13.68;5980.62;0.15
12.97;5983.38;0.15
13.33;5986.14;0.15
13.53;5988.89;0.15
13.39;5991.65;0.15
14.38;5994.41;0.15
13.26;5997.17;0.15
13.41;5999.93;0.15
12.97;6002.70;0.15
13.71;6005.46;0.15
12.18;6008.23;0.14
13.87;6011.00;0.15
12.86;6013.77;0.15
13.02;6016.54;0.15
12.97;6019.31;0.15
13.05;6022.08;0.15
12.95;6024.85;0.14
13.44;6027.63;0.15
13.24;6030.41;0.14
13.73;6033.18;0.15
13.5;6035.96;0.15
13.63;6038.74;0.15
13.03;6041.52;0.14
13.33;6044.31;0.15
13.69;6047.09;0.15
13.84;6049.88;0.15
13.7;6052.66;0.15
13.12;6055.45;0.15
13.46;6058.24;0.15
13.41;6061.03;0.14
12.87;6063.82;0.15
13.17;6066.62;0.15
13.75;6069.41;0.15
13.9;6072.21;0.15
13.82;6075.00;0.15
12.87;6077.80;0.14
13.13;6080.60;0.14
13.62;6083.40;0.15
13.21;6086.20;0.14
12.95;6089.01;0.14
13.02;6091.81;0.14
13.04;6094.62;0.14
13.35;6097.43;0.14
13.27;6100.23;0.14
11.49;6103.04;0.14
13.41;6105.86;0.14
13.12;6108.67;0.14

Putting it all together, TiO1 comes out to 0.00 mag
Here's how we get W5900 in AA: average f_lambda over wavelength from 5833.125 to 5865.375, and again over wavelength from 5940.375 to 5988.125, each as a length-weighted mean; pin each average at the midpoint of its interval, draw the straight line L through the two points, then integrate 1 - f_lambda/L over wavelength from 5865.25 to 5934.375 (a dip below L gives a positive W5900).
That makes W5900 3.47 AA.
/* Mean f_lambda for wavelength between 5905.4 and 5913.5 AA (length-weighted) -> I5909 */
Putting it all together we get 13.7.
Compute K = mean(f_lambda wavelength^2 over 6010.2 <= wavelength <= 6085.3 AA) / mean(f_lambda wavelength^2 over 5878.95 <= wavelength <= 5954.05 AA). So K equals 1.09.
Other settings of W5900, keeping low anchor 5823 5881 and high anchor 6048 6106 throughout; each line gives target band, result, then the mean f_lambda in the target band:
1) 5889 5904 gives 3.2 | 10.7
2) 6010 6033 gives 0.3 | 13.2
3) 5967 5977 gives -0.3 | 13.8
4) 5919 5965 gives -0.3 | 13.6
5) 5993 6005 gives -0.1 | 13.5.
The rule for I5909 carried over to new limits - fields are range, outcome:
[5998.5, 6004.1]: 13.2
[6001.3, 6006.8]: 13.3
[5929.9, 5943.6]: 13.5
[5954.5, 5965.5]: 13.7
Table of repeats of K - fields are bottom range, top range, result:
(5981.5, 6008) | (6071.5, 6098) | 1.02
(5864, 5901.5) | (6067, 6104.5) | 1.15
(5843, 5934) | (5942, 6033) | 1.07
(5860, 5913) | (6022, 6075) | 1.12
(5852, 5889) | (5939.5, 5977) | 1.06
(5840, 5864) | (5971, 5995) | 1.06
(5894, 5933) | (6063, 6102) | 1.08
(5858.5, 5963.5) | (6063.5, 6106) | 1.07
